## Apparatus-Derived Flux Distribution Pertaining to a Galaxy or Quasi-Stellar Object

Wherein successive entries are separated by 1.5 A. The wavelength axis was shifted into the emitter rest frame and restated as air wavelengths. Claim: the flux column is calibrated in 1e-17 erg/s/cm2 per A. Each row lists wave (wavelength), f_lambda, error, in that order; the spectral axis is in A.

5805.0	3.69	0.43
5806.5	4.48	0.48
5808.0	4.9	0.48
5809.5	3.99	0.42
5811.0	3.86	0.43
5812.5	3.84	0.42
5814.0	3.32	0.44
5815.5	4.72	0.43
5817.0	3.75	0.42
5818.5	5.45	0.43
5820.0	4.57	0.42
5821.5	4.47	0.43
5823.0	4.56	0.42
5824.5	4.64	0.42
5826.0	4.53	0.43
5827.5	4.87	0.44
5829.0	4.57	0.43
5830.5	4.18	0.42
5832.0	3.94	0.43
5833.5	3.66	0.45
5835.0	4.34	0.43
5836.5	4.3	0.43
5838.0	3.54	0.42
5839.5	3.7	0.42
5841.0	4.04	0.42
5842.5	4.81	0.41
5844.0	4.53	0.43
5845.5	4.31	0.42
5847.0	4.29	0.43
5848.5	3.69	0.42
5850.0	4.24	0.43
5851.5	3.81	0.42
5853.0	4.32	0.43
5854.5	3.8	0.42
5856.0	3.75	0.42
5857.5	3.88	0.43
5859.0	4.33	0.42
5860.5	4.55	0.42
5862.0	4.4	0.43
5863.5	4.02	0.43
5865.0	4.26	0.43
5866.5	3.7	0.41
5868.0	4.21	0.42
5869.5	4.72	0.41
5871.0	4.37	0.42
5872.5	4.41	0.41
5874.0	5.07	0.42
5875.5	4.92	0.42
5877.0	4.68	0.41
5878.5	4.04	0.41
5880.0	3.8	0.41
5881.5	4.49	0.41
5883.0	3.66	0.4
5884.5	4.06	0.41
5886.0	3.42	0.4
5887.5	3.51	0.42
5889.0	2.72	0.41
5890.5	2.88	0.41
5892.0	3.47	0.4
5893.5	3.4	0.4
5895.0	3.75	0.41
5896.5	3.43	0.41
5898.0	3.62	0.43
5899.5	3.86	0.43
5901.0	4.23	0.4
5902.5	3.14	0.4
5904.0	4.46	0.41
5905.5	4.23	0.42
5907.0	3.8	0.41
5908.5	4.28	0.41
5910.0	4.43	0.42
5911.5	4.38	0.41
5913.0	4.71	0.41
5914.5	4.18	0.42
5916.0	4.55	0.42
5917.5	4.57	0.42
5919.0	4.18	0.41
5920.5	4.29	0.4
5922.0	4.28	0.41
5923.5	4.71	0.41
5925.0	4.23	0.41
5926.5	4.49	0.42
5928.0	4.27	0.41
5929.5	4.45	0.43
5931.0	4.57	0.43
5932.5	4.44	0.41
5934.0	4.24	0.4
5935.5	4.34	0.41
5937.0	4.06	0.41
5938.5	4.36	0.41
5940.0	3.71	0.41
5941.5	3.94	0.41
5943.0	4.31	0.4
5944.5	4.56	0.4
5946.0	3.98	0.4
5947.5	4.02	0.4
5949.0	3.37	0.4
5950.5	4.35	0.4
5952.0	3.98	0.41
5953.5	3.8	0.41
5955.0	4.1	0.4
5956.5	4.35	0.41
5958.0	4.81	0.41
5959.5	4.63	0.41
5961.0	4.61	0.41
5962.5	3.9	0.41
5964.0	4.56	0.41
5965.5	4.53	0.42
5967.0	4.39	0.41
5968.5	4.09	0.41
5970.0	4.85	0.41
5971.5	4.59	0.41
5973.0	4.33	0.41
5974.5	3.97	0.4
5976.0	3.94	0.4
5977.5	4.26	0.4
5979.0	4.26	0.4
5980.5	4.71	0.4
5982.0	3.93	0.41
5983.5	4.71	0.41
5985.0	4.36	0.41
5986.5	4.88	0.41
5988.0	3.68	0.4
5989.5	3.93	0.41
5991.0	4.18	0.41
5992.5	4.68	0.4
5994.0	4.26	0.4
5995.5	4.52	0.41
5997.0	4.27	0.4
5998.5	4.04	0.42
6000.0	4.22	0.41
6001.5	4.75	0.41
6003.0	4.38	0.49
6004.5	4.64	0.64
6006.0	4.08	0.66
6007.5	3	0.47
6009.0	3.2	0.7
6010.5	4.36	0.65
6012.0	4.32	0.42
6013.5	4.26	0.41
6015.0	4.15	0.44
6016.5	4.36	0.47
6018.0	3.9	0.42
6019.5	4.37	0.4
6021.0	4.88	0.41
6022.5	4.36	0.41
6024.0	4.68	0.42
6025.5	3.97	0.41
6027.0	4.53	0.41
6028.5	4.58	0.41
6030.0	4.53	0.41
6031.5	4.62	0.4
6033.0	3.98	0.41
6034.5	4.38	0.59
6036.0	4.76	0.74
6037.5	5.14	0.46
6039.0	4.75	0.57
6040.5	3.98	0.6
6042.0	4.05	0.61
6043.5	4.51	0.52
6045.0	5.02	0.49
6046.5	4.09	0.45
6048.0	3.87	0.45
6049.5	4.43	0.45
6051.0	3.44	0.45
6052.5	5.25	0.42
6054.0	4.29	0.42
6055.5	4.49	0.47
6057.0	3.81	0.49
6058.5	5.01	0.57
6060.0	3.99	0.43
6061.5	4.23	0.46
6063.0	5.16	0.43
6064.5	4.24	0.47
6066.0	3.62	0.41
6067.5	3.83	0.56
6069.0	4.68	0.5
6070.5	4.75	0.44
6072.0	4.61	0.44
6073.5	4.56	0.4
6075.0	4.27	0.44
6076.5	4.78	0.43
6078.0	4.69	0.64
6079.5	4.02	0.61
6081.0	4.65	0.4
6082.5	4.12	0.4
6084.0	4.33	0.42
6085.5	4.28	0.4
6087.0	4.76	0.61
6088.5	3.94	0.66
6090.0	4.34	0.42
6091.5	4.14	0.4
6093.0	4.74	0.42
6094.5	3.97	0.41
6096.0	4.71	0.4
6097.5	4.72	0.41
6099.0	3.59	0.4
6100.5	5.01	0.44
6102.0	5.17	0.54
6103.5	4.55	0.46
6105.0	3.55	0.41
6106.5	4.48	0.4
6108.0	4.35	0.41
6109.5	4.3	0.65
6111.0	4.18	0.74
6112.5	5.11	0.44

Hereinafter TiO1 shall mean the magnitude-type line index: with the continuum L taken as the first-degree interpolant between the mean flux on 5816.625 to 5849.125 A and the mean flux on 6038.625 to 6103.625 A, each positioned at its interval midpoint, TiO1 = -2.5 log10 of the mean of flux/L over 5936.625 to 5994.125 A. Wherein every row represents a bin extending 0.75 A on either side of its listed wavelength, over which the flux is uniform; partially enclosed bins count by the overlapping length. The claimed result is 0.03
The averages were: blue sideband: 4.32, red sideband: 4.39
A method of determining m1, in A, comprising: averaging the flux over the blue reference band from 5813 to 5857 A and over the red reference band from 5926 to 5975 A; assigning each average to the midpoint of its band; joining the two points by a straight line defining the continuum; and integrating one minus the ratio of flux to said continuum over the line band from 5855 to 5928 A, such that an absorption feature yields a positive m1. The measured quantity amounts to 2.6 A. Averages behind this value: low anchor 4.23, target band 4.09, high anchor 4.27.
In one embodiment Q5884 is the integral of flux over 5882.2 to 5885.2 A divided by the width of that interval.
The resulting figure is 3.87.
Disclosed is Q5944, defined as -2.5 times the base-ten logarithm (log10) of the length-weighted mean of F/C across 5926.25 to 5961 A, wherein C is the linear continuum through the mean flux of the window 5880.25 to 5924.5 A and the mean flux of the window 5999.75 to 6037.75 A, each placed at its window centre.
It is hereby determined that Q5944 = -0.04 mag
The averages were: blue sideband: 3.95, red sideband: 4.31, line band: 4.23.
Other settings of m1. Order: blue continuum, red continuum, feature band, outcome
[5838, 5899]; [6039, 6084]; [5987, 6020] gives 0.7 A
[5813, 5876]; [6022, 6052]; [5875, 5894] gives 2.4 A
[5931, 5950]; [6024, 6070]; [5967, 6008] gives -0.4 A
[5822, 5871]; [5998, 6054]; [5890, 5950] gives 2.0 A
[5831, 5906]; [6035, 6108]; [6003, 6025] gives 0.5 A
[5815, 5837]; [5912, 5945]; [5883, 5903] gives 3.9 A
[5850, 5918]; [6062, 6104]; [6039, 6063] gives 0.2 A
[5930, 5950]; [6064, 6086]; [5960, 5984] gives -0.8 A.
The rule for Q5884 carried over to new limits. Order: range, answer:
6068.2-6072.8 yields 4.67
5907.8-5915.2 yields 4.4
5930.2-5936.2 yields 4.4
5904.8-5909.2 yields 4.1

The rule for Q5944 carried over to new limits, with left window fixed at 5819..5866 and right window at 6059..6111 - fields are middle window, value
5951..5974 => -0.01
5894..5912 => 0.08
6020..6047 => -0.03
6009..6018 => 0.04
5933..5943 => 0.04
